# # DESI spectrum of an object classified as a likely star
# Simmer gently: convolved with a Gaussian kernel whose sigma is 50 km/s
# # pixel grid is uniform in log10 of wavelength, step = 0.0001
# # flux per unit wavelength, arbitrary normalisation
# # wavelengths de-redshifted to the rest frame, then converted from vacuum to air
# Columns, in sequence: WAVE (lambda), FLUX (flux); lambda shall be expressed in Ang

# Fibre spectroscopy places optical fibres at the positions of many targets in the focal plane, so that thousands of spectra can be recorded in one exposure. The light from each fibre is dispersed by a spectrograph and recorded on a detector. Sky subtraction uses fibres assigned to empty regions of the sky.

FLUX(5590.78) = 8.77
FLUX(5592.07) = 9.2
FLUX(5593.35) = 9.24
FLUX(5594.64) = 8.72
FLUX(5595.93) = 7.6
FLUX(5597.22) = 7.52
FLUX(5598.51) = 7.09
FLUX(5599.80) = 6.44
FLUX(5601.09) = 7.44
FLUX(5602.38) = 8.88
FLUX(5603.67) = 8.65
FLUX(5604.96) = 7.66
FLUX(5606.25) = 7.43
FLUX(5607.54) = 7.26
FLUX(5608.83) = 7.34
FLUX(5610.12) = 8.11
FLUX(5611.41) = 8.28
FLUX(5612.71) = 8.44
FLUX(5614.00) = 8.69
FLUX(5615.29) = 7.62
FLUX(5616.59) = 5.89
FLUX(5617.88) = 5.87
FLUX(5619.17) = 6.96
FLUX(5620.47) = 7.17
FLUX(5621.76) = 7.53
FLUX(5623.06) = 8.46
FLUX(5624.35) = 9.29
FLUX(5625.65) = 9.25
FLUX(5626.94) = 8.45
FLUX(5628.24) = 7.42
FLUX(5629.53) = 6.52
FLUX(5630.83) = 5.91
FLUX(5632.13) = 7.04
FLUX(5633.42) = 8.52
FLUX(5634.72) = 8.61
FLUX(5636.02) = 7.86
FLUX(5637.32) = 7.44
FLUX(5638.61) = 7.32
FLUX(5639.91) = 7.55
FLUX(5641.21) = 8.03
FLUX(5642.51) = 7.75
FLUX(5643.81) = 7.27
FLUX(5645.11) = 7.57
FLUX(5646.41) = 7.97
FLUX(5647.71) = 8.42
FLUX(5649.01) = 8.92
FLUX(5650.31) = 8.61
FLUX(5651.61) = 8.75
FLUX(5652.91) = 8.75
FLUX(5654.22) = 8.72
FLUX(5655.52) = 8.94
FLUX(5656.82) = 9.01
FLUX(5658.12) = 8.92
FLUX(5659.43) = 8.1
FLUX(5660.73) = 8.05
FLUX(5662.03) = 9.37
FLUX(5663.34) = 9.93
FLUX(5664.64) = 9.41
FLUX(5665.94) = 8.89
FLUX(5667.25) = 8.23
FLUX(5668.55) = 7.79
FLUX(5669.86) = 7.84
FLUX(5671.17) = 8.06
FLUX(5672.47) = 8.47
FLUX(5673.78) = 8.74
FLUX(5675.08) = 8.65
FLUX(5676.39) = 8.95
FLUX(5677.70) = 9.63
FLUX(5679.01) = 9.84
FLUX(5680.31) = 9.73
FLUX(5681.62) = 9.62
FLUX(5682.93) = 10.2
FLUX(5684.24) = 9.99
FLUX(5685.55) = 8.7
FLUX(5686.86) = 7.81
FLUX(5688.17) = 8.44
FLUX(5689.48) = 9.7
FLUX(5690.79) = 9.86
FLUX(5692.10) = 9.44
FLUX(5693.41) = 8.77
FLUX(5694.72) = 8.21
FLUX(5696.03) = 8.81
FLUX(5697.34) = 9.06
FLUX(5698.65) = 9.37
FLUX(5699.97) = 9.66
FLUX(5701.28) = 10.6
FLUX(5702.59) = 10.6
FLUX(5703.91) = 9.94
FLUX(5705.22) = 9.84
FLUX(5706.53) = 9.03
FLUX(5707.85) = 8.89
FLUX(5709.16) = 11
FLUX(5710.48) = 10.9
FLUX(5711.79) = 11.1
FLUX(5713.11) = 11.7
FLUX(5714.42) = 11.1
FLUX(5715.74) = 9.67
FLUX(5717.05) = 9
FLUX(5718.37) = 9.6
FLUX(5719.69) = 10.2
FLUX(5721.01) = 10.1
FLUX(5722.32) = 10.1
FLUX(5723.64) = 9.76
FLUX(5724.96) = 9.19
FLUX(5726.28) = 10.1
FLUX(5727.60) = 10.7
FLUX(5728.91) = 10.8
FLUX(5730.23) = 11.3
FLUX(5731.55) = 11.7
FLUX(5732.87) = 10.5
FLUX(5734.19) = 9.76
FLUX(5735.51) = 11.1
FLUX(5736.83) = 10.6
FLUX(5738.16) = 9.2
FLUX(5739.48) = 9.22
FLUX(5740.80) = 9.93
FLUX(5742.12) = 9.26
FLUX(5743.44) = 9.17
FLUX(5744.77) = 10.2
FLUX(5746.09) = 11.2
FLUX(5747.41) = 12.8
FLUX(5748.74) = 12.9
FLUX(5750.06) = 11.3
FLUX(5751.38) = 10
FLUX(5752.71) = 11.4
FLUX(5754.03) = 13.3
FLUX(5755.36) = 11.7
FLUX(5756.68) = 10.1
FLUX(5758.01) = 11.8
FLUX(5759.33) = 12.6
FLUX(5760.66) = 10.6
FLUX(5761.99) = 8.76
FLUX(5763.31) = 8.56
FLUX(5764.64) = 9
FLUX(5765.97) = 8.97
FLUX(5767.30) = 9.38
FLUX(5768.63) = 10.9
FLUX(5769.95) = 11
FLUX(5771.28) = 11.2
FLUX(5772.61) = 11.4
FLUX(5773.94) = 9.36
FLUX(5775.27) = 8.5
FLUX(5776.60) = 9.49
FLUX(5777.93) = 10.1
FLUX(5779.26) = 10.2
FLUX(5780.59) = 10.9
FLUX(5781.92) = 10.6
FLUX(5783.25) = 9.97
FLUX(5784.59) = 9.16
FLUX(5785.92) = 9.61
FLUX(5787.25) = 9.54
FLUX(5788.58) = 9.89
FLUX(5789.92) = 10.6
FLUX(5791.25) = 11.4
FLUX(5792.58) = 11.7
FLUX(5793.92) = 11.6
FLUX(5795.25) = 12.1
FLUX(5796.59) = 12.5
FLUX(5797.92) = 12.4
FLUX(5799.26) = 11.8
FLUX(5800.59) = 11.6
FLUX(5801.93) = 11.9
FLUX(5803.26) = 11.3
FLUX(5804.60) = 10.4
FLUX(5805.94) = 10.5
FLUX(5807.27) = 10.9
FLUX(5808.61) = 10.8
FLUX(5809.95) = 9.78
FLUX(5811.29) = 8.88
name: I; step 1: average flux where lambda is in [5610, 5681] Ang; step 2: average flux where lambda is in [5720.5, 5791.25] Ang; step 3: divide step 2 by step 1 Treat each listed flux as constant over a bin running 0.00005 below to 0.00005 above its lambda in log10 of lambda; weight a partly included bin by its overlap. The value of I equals 1.3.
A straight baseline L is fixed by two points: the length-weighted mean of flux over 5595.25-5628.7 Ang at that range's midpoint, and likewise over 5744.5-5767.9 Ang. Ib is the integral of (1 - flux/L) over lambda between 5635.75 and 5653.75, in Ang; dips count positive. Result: 0.9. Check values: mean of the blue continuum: 7.72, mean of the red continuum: 10.8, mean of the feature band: 8.02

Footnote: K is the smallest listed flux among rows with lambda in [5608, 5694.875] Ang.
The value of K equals 5.87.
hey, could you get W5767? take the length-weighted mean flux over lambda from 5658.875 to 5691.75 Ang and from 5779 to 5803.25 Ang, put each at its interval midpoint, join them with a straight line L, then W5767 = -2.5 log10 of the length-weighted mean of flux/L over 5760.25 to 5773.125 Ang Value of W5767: 0.07 mag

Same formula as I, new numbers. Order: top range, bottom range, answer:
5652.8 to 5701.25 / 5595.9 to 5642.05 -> 1.17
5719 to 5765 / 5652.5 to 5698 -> 1.18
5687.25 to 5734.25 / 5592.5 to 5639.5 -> 1.29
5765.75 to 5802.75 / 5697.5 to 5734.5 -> 1.04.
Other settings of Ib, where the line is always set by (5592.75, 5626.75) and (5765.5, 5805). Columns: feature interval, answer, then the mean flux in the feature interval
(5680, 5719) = -1.7 Ang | 9.68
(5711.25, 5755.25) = -3.3 Ang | 10.6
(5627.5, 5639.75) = 1.2 Ang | 7.42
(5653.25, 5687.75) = -0.4 Ang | 8.9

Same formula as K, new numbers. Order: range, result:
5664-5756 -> 7.79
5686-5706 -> 7.81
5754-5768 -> 8.56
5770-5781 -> 8.5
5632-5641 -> 7.04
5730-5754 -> 9.17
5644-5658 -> 7.57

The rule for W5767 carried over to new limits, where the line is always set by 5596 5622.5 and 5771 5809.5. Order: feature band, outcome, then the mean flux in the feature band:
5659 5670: -0.02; 8.67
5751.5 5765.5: -0.06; 10.7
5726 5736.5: -0.12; 10.8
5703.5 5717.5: -0.10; 10.2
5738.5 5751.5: -0.07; 10.6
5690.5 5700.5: -0.01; 9.11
